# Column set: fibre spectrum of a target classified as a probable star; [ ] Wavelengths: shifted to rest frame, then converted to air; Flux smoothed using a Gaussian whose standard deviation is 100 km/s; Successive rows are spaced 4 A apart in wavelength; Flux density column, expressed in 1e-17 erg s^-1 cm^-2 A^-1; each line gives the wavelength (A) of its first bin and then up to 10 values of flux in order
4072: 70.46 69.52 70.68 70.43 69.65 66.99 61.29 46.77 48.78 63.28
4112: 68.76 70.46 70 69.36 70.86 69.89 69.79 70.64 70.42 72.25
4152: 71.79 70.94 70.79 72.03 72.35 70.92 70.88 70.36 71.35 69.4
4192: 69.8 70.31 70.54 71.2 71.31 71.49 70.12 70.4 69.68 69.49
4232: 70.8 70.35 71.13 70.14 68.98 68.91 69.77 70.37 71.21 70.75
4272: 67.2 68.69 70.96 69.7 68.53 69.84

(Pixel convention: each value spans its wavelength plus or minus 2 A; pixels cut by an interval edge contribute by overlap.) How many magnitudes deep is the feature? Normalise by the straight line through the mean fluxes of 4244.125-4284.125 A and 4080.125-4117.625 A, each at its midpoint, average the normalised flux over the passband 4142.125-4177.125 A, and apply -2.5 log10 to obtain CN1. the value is -0.09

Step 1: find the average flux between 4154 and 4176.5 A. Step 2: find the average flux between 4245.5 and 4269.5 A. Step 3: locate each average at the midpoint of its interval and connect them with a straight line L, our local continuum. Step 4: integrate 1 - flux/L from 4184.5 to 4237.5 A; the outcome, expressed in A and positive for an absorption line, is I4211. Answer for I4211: 0.20 A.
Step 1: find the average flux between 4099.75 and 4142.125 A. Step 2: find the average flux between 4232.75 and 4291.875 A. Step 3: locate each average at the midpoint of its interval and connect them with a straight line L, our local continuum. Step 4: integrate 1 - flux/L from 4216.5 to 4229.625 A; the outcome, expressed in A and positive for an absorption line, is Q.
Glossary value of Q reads -0.2 A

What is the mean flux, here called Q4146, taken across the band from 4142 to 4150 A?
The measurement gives 71.3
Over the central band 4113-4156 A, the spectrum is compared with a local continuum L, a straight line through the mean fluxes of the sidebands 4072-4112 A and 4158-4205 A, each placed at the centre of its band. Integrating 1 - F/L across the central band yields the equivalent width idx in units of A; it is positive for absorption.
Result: -2.2 A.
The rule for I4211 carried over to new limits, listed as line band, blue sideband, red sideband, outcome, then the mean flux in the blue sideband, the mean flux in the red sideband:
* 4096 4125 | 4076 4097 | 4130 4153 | 3.0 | 68.3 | 70.8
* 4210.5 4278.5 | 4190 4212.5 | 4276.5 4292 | 0.2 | 70.7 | 69.6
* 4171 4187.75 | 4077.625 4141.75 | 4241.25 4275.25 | -0.7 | 66.1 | 69.7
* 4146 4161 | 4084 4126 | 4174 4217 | -0.9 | 63.9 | 70.6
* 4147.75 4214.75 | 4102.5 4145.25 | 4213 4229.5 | -1.9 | 67.6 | 70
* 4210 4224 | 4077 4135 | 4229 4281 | -0.3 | 65.7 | 69.9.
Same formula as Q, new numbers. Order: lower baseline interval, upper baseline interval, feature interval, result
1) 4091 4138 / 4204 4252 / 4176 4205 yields -0.8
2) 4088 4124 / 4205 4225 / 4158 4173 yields -1.0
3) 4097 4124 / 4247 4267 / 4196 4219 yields -1.2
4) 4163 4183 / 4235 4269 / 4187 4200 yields 0.2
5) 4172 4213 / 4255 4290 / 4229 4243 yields -0.1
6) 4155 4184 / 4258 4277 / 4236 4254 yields 0.0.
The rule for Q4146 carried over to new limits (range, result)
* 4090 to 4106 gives 56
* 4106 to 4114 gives 66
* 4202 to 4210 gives 71.3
